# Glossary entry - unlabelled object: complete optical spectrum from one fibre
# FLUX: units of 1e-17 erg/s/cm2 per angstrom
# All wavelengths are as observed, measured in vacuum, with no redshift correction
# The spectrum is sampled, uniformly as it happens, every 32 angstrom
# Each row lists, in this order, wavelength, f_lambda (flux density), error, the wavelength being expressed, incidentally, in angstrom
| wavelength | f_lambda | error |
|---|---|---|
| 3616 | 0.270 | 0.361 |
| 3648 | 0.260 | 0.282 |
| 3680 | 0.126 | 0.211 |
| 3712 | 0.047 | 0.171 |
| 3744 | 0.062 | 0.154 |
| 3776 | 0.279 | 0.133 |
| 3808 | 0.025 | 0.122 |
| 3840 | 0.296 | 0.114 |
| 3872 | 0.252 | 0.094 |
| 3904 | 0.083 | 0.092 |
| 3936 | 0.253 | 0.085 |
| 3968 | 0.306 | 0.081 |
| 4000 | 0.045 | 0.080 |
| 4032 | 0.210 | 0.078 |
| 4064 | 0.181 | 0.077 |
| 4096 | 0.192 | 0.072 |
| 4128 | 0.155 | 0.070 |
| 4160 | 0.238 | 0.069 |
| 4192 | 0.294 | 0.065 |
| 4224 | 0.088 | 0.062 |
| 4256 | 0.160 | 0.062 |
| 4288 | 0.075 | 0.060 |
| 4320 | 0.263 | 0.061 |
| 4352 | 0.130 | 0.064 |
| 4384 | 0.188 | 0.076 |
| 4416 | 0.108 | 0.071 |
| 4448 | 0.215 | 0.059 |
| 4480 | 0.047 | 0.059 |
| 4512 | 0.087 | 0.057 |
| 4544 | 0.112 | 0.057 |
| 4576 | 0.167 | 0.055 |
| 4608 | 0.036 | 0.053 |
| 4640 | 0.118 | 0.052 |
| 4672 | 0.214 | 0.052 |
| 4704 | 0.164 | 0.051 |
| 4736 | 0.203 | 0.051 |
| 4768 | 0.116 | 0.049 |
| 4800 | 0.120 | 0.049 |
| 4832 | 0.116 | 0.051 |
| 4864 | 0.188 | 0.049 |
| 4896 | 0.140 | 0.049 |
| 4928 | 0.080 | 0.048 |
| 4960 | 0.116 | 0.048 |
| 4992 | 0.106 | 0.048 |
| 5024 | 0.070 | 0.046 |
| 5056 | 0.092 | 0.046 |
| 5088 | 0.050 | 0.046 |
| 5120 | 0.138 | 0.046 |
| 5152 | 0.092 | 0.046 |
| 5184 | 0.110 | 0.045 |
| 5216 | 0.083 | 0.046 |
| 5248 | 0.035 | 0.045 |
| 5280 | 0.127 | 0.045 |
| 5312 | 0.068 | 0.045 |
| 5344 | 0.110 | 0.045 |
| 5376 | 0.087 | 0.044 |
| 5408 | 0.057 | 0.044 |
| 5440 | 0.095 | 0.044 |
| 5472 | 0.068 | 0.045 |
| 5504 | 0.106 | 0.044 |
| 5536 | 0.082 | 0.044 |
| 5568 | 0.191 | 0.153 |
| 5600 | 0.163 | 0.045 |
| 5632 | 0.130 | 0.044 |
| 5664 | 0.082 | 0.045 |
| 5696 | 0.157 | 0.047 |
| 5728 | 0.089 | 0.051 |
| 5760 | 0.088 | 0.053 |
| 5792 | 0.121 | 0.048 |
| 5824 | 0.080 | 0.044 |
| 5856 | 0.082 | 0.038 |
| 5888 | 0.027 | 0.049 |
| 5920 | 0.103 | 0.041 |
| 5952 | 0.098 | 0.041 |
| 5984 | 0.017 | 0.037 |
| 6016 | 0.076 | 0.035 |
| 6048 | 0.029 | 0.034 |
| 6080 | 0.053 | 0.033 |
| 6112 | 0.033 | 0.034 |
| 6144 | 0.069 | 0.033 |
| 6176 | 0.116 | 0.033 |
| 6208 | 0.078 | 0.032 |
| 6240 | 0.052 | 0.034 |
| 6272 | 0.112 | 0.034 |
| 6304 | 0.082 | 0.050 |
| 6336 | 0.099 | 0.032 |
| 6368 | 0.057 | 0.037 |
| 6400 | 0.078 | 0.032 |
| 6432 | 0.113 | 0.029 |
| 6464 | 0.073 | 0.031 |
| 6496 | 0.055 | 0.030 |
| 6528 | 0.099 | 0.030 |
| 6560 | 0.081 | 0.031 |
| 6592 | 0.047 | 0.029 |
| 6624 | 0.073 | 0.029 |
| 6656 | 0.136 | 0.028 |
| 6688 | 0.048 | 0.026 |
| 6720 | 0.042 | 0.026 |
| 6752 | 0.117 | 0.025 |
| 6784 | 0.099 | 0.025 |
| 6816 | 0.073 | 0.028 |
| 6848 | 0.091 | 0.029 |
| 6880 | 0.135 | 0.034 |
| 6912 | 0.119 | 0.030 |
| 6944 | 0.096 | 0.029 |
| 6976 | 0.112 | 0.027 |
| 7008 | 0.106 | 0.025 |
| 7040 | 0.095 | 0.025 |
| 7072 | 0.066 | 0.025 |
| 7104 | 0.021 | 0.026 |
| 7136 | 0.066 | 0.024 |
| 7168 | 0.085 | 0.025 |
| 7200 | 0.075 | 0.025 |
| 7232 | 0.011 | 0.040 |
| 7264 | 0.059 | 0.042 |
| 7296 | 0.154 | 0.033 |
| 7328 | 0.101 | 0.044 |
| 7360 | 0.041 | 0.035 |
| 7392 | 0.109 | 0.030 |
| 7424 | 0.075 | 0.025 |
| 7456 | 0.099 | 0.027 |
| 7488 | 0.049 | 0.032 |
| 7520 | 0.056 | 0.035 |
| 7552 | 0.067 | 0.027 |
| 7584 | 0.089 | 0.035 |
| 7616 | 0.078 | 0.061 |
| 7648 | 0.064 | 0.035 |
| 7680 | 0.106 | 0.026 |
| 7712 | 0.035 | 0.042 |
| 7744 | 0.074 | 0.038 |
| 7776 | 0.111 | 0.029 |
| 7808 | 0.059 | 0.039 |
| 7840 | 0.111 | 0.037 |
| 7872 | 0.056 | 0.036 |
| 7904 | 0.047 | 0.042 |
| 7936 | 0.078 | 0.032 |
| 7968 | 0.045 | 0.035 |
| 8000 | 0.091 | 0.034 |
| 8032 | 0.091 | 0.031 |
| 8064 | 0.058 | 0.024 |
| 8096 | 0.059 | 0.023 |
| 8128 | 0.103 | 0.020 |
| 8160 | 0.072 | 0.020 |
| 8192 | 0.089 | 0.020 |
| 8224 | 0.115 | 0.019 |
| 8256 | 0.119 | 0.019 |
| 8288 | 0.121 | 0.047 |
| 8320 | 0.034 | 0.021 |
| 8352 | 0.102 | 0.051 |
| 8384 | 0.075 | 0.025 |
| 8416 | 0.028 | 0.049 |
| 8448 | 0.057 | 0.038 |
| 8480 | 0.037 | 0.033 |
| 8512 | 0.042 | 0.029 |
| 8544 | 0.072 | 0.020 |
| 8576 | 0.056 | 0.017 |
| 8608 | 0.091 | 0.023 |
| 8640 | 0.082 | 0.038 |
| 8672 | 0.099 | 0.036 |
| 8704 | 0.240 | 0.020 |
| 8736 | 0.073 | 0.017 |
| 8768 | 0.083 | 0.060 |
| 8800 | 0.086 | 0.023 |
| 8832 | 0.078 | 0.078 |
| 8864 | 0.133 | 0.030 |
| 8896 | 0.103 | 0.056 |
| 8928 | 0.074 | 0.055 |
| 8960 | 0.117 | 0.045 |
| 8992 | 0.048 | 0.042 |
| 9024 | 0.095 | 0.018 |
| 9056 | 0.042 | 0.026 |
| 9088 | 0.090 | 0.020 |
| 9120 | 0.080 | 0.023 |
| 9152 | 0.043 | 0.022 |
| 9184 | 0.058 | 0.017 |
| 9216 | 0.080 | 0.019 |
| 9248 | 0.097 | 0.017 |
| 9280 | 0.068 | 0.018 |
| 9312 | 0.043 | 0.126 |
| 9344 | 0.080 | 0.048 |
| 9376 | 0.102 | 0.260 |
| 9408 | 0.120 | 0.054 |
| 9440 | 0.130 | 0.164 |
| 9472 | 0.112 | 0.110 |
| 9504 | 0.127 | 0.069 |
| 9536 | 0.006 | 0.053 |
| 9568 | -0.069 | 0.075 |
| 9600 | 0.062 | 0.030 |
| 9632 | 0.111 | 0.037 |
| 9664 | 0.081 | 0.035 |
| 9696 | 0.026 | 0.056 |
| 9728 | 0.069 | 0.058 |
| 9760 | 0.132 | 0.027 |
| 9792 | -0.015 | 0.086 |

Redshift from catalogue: 1.330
